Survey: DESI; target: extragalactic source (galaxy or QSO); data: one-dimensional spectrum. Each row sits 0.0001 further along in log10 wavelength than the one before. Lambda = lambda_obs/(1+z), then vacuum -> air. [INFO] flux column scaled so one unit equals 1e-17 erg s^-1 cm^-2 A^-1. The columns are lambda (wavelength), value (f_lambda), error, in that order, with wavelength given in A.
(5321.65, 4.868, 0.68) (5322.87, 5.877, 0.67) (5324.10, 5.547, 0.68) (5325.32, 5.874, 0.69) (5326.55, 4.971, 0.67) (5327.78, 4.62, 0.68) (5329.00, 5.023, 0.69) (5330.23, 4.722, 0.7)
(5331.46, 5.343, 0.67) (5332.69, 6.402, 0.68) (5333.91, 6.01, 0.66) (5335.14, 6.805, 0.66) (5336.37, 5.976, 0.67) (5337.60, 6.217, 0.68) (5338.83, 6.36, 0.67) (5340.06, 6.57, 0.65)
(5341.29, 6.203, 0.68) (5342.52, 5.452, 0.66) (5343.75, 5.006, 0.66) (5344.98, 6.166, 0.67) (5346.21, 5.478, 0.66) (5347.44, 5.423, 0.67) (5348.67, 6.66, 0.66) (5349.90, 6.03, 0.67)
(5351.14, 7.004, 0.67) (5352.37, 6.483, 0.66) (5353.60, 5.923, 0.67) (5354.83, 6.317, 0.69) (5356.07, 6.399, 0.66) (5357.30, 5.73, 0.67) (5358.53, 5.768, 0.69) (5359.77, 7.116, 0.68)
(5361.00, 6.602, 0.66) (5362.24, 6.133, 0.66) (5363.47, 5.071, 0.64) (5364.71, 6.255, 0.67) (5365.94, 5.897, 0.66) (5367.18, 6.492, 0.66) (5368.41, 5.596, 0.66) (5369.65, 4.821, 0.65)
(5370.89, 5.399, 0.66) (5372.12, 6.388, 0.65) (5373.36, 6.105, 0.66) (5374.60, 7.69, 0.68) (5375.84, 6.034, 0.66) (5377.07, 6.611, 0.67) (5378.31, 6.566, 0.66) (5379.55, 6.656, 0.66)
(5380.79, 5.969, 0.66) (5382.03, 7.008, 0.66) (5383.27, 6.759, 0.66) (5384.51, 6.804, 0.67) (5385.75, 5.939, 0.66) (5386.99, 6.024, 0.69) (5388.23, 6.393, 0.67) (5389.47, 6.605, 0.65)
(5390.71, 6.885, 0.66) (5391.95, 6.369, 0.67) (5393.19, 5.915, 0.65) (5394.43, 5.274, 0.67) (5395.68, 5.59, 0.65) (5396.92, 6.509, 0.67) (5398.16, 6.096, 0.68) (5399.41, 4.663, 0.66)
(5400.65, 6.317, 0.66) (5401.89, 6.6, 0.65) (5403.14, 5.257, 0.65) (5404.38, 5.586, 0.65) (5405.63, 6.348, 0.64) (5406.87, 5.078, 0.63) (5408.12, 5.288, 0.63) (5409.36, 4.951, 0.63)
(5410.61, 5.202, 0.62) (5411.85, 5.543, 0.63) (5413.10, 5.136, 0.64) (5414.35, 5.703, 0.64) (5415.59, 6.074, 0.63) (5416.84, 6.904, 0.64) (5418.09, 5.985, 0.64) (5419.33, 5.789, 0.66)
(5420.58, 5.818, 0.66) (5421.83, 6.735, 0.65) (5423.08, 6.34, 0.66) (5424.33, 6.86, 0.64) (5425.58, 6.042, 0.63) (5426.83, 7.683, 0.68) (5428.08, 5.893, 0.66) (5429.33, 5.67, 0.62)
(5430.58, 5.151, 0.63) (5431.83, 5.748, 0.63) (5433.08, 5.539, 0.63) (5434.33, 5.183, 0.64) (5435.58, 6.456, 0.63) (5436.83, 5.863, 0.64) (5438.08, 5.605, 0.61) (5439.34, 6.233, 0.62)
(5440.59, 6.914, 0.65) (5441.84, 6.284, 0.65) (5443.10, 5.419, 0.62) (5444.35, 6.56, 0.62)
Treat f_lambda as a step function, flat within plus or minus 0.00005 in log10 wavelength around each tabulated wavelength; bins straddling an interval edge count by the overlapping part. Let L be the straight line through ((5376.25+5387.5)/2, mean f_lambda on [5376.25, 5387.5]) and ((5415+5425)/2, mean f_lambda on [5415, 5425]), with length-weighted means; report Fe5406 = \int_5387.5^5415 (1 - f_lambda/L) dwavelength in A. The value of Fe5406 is 2.6 A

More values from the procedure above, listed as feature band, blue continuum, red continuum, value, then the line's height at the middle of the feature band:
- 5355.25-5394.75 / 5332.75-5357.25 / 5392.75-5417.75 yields -2.15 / 5.92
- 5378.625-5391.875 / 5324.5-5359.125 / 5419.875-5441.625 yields -1.12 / 5.99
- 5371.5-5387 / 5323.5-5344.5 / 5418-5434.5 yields -1.69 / 5.88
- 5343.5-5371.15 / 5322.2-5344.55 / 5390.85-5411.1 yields -1.39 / 5.72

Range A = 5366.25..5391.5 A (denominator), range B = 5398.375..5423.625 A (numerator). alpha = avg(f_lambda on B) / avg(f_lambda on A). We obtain 0.91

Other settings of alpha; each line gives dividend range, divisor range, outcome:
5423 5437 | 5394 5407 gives 1.04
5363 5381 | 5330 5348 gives 1.04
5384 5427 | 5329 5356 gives 1.00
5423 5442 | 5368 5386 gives 0.96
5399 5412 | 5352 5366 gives 0.90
